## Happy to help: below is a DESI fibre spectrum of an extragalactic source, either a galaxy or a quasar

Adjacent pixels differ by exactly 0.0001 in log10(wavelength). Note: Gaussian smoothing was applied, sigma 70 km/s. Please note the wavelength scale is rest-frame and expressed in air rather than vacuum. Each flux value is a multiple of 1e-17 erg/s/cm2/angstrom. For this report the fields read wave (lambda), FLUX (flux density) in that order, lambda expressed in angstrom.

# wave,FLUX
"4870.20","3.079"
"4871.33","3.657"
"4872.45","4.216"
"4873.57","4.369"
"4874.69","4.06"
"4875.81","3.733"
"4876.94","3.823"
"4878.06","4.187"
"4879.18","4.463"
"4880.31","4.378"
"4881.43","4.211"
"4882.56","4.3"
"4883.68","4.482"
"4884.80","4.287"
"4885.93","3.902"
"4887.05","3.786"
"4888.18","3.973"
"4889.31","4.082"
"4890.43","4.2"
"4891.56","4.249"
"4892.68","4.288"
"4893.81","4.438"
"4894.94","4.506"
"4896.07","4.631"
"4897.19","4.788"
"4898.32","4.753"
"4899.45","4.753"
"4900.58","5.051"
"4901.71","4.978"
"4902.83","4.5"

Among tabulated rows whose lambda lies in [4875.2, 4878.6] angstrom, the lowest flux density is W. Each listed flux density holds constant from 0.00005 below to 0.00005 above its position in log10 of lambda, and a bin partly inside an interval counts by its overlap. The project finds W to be 3.733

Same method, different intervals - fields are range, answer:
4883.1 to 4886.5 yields 3.902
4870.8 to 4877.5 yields 3.657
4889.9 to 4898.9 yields 4.2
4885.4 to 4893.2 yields 3.786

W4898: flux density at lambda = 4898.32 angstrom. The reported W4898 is 4.753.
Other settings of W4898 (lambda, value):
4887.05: 3.786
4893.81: 4.438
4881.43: 4.211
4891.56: 4.249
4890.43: 4.2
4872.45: 4.216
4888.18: 3.973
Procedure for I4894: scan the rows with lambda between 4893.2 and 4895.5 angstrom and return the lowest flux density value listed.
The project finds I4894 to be 4.438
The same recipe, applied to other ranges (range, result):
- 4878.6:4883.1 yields 4.211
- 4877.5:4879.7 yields 4.187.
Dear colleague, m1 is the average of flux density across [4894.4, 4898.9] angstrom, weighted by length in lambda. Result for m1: 4.67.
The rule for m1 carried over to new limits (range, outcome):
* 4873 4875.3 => 4.22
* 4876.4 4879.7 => 4.16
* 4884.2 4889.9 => 4.01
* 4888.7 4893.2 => 4.21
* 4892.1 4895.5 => 4.41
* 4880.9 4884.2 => 4.33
